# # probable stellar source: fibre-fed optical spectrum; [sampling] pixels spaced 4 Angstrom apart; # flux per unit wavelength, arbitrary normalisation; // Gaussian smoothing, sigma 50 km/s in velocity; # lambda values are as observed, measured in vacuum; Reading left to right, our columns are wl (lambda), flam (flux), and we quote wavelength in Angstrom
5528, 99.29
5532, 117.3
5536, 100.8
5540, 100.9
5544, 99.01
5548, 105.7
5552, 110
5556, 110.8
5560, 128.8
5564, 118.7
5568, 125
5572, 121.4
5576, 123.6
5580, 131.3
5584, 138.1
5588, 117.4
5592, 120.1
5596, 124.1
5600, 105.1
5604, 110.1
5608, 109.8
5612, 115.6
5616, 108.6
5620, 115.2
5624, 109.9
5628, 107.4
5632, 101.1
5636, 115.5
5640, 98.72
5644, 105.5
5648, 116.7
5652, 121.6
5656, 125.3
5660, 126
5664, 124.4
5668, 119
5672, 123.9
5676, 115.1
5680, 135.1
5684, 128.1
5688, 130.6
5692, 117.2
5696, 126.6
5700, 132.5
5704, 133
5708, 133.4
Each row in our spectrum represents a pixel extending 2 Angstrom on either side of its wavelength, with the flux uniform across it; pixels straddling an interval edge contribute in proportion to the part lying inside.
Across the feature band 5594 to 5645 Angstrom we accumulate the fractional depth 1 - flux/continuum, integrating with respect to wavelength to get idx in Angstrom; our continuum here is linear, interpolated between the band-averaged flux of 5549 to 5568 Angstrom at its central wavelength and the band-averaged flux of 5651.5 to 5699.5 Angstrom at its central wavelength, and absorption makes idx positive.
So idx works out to 4.8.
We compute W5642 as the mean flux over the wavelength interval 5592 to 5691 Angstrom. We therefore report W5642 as 116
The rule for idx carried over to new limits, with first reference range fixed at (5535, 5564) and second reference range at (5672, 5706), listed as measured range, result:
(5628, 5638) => 1.0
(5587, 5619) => 0.6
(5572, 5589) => -2.2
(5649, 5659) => 0.0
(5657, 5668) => 0.0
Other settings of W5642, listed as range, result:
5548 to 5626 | 118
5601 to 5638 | 110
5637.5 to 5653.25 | 110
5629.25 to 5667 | 115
